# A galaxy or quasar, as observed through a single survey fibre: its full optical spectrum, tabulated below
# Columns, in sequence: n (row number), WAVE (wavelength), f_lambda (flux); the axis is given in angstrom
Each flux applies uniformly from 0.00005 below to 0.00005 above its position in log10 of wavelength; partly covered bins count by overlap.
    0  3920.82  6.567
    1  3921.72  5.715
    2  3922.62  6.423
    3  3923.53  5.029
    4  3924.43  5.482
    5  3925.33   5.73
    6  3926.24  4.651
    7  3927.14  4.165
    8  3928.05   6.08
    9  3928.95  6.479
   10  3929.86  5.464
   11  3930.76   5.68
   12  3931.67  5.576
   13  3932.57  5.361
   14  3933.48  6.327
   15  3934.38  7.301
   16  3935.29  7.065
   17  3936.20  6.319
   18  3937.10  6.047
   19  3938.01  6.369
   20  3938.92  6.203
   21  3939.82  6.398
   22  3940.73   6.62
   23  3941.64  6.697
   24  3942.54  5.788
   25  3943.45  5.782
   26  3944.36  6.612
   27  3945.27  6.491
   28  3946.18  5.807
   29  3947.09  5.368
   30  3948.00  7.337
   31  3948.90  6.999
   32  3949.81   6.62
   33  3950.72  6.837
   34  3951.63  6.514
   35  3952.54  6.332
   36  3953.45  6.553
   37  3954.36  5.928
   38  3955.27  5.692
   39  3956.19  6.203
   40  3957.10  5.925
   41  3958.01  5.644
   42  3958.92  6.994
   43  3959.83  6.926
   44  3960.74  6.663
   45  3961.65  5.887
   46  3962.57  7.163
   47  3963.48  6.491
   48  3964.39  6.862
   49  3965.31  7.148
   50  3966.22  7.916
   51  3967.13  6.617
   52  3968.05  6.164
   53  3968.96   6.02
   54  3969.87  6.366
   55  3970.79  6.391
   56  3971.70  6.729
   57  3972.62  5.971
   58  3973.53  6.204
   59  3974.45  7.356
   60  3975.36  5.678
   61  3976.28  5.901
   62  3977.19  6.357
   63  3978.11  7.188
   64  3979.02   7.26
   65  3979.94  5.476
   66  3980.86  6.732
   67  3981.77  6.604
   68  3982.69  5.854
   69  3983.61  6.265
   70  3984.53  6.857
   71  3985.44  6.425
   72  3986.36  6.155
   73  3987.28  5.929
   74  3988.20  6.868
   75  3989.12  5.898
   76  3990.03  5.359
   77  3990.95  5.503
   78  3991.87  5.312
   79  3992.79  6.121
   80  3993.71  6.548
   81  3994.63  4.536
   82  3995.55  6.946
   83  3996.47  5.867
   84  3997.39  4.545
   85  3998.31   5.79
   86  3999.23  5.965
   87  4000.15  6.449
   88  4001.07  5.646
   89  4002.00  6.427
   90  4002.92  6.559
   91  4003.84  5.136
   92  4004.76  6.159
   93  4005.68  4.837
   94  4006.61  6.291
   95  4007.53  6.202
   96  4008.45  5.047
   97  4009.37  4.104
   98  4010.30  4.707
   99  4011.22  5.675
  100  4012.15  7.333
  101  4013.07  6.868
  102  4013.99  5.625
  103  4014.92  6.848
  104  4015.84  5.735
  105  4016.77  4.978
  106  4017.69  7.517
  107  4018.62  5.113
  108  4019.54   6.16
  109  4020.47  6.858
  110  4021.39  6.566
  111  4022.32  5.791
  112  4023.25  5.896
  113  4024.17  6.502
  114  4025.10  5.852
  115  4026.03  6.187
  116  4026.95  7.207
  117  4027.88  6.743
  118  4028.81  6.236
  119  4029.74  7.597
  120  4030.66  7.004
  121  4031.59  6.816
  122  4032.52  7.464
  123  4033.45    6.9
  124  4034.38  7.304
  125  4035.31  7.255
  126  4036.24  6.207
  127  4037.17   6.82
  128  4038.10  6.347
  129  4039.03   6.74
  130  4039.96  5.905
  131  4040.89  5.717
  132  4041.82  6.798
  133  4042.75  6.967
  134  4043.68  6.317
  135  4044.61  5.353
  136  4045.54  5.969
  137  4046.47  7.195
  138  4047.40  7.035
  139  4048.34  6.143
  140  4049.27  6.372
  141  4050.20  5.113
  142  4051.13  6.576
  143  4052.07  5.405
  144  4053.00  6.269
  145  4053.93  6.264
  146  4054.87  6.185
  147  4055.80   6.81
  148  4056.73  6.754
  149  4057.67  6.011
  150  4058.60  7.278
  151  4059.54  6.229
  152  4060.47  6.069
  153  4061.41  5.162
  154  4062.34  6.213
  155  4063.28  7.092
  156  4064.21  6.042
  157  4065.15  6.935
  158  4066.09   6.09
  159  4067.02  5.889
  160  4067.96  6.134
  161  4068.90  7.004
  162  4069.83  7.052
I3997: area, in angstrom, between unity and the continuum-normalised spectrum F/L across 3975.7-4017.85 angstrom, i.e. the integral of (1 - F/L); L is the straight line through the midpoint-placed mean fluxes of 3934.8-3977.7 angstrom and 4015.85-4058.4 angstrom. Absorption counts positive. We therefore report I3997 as 2.8 angstrom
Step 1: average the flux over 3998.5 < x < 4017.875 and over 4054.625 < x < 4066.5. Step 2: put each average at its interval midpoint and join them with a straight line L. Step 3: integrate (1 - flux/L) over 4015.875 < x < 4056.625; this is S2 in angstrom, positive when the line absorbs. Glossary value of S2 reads -1.8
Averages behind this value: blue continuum 5.89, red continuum 6.38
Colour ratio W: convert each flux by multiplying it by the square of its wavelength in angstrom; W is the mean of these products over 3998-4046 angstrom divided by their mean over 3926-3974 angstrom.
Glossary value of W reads 1.0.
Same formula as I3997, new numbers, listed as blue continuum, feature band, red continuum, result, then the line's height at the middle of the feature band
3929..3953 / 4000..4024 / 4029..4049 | 2.24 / 6.56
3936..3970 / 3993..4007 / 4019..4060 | 1.32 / 6.46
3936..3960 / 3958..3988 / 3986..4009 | -2.10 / 6.08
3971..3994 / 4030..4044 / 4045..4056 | -1.03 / 6.26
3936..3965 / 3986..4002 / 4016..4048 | 1.44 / 6.44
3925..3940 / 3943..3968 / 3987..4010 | -2.59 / 5.88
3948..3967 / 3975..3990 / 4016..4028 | 0.31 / 6.45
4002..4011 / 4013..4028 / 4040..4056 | -1.24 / 5.76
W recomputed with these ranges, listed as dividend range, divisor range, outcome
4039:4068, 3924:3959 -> 1.08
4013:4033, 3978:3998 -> 1.08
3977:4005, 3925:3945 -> 1.04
